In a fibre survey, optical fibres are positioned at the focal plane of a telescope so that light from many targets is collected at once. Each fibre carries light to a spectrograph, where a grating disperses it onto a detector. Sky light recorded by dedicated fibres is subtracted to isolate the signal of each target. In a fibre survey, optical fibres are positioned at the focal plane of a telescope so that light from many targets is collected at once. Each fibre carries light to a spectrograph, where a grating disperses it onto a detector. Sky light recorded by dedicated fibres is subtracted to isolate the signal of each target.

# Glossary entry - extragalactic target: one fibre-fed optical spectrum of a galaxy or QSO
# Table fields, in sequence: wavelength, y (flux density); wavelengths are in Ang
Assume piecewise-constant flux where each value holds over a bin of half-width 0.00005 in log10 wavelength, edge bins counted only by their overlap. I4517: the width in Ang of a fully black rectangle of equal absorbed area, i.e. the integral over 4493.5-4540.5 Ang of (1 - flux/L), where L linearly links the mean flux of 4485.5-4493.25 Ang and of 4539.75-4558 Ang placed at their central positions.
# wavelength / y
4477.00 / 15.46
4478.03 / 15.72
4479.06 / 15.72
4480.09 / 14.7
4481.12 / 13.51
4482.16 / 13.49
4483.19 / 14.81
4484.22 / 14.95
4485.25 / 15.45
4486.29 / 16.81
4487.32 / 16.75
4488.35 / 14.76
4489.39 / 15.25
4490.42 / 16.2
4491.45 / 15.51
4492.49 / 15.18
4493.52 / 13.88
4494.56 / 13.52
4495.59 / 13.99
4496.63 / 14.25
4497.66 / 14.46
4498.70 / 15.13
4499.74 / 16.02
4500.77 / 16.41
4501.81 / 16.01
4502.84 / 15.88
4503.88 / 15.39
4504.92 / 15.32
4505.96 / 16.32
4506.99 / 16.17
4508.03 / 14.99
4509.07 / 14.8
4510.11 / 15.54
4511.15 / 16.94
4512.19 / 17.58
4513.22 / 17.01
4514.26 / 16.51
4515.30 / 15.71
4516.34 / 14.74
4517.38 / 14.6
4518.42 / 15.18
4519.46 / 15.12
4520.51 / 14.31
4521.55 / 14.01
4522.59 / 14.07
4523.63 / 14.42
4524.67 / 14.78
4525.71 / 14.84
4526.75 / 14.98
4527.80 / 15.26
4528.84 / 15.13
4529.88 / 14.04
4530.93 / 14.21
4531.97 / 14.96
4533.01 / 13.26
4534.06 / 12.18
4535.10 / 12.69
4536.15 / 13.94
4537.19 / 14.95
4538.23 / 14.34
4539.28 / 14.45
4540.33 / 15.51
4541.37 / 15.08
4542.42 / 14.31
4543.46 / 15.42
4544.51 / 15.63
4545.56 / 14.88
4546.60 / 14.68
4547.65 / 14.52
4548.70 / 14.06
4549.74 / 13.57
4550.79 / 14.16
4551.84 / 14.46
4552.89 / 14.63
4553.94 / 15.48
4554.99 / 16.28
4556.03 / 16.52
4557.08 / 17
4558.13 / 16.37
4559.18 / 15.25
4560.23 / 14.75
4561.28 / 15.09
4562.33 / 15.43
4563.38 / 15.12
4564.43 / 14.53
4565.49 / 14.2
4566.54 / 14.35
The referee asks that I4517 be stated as 1.4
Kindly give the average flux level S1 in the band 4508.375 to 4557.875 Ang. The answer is 14.9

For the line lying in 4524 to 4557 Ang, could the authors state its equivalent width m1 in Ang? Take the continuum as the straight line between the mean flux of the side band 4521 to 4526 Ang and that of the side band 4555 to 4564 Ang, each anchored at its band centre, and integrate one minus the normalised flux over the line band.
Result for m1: 0.9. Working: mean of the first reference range 14.4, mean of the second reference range 15.7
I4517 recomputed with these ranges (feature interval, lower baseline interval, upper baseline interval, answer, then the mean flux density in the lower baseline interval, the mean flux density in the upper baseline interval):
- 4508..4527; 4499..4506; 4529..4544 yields -0.2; 15.8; 14.3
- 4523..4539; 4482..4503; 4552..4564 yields 1.2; 15.2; 15.6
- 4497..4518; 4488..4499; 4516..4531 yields -1.5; 14.7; 14.7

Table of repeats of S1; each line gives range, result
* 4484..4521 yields 15.5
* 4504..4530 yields 15.3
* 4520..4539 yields 14.2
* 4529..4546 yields 14.4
